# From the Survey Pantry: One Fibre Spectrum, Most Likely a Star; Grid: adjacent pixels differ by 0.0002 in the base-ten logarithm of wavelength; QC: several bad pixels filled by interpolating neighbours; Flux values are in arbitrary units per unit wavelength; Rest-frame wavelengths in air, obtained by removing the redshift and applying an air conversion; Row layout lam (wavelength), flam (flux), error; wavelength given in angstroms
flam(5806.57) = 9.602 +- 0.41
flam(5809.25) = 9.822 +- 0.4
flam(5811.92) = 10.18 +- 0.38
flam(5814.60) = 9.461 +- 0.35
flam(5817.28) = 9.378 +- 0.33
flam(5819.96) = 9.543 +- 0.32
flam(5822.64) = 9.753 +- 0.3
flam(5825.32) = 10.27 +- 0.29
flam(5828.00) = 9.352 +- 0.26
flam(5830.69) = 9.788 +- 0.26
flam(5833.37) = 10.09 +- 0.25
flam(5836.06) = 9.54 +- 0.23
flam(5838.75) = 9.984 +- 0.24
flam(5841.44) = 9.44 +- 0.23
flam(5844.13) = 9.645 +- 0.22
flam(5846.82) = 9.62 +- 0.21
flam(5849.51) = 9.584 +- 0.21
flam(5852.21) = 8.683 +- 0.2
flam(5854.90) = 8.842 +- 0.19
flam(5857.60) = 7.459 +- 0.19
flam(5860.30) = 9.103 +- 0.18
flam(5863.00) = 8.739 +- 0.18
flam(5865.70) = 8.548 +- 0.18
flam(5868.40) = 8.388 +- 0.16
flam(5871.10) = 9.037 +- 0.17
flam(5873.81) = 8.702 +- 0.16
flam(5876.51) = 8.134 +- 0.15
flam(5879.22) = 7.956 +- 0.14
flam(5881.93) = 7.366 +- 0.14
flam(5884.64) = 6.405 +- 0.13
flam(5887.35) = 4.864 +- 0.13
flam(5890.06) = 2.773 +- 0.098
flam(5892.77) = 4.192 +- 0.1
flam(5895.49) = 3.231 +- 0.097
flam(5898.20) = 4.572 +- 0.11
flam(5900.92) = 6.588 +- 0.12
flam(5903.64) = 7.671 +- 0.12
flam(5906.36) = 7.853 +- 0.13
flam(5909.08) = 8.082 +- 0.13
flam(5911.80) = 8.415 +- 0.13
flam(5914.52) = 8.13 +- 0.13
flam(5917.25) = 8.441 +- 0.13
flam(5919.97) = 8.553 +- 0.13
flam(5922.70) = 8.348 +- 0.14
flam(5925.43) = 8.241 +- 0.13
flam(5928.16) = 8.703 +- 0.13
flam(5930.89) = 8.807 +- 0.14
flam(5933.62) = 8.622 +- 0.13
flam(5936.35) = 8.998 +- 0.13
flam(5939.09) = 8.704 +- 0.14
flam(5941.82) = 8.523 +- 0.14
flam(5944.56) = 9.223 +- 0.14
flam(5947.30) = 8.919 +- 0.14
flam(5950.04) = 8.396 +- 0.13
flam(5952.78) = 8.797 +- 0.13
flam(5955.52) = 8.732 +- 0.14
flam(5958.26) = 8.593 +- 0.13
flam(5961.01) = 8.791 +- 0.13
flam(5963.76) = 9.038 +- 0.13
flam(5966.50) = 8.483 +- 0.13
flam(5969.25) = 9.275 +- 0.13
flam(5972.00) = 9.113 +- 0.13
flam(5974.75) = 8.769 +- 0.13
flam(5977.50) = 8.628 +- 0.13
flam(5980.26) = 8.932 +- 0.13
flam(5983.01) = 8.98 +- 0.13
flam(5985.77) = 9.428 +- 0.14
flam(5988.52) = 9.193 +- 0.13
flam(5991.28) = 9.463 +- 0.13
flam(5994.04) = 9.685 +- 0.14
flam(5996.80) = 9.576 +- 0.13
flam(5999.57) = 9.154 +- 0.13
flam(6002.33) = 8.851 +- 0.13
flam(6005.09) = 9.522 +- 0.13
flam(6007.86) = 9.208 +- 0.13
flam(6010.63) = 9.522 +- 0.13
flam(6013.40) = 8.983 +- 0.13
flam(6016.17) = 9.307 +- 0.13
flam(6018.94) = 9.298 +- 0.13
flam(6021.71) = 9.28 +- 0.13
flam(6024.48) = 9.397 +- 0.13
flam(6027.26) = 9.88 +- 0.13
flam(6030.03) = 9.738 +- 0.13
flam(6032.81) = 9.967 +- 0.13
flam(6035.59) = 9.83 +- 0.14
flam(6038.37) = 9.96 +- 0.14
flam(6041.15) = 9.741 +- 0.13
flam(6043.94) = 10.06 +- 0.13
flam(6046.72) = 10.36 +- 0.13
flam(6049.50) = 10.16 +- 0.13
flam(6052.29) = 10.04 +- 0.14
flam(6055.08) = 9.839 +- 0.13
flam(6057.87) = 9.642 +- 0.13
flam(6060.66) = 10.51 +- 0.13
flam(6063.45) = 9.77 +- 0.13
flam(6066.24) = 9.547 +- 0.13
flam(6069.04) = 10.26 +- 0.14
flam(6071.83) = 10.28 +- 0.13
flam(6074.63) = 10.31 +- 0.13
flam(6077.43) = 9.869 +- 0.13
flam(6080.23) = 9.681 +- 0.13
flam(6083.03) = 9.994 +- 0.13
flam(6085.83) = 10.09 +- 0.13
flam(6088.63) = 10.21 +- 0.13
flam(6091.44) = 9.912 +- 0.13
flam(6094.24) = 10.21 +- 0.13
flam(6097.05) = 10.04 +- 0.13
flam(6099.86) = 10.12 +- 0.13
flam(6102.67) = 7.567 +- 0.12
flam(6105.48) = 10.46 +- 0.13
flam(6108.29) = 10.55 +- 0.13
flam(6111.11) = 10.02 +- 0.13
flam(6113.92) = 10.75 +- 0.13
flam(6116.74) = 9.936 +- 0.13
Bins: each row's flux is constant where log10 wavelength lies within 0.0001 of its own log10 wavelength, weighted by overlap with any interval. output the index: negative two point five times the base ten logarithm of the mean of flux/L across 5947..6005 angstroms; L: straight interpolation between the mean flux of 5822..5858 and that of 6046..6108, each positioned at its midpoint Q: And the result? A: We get 0.09 mag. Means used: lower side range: 9.48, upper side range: 9.96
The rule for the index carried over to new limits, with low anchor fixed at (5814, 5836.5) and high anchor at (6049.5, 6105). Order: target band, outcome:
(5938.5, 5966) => 0.121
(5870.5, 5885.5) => 0.224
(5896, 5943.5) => 0.218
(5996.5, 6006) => 0.070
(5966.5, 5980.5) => 0.107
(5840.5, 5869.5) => 0.095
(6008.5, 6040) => 0.034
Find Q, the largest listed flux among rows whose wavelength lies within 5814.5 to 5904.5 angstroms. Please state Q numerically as 10.27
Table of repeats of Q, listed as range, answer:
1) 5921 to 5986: 9.428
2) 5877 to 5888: 7.956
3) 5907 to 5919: 8.441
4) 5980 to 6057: 10.36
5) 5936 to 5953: 9.223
